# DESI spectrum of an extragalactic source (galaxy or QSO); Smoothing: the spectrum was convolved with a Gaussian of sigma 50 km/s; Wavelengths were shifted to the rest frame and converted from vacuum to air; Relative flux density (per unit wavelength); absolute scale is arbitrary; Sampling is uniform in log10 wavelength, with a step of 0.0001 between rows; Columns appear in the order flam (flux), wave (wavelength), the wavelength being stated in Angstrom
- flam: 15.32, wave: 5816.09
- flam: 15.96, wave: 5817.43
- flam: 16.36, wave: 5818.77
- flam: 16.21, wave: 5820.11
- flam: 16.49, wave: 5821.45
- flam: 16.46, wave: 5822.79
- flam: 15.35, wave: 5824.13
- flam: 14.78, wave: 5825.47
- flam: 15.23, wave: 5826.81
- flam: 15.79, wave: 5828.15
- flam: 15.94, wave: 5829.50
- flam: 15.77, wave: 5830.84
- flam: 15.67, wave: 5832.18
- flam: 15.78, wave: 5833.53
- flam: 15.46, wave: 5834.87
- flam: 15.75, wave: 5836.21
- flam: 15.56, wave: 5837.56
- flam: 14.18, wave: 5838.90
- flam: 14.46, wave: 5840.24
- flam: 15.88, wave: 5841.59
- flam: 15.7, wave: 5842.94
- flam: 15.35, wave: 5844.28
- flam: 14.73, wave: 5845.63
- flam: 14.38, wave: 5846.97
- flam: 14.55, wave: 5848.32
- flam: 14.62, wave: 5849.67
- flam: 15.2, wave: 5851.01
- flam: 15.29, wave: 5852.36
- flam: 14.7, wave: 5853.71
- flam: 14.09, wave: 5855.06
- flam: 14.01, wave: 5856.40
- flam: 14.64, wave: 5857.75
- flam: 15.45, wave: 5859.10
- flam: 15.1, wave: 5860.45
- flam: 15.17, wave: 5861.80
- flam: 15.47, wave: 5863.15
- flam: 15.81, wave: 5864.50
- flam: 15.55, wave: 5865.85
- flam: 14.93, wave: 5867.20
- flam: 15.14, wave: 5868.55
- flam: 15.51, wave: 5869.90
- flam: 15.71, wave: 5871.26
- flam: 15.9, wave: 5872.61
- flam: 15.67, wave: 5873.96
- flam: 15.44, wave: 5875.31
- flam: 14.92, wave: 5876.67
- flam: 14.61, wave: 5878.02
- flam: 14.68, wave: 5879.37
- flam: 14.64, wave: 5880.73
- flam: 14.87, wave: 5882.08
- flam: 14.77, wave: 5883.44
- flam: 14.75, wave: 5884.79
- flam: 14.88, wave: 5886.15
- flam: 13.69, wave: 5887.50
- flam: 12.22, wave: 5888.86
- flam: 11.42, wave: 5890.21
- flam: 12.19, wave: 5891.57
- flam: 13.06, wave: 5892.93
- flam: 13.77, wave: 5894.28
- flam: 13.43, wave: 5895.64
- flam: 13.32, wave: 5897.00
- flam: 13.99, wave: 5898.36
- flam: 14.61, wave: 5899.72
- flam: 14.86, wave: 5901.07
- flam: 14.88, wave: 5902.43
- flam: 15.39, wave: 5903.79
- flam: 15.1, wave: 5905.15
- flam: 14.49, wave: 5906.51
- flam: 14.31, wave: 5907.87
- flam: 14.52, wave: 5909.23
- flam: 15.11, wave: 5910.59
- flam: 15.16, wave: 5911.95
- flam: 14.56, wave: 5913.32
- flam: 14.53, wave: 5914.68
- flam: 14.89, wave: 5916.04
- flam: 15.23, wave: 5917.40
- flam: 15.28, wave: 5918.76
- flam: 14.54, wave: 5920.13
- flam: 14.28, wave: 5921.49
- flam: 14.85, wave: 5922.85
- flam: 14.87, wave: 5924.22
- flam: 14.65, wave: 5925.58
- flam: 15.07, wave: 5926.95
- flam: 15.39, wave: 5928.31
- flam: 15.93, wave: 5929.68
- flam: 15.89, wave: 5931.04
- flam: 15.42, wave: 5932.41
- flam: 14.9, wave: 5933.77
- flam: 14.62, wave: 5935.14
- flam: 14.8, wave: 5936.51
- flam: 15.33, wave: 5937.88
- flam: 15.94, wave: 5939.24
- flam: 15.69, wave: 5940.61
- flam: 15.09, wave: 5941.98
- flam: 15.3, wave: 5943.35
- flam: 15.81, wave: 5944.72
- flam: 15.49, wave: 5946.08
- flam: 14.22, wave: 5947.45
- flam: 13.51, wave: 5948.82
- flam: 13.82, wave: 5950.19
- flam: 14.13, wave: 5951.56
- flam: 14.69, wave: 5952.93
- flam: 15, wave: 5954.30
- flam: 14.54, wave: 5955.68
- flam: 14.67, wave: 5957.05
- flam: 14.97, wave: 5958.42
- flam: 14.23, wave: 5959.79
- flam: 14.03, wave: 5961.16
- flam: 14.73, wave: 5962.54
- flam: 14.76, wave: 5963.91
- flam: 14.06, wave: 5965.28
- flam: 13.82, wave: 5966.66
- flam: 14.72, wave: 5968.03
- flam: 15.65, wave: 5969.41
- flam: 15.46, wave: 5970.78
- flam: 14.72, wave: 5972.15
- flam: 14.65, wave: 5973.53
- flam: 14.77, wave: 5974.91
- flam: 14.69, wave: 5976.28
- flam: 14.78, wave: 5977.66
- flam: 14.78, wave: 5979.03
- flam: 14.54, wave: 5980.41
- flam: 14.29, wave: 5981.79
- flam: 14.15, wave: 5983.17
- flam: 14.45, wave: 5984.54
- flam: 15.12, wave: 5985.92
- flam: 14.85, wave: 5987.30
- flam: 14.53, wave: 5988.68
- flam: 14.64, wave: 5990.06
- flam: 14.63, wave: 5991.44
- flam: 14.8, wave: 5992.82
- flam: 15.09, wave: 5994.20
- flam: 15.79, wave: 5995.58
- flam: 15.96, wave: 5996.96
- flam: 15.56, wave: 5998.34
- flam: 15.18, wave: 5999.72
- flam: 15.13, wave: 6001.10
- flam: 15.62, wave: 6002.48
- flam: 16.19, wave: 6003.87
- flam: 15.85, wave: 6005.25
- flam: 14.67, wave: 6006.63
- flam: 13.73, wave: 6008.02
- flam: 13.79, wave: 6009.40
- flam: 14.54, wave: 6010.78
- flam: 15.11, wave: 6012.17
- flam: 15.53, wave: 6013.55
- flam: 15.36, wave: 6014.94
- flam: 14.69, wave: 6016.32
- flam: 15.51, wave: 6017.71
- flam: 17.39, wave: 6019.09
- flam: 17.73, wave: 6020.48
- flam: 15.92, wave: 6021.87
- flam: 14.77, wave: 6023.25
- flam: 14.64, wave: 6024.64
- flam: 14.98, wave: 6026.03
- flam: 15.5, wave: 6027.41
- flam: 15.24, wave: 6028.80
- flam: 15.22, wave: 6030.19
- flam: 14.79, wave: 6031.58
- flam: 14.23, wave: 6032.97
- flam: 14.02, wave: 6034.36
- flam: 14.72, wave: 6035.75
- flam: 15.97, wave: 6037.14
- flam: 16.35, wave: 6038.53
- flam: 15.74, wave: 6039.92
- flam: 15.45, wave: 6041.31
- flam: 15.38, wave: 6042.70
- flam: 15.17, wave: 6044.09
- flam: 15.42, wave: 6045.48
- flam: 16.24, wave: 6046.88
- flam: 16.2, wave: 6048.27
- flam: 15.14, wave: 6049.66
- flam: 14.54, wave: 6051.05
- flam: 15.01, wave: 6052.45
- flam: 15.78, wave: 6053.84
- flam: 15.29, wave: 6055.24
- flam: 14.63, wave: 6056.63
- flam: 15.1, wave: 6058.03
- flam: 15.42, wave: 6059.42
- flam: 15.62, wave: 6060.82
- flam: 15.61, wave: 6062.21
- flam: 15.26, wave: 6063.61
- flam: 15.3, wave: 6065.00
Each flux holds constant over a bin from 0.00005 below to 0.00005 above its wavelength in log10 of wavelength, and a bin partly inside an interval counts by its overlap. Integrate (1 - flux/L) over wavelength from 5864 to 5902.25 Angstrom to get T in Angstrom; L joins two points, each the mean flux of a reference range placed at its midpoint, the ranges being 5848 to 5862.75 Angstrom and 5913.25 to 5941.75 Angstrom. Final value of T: 1.2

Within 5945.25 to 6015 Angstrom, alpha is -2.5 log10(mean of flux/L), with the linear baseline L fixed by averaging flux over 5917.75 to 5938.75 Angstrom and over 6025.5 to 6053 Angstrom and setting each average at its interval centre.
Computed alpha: 0.028 mag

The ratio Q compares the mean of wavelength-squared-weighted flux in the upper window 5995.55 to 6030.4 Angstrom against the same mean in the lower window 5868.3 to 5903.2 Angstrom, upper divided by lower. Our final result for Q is 1.12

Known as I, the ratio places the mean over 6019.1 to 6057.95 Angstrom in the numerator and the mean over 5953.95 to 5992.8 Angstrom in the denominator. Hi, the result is 1.0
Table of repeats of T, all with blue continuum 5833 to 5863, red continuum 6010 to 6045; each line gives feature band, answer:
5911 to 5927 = 0.3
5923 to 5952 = 0.3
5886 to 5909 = 1.9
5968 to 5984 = 0.5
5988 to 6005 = 0.0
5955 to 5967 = 0.6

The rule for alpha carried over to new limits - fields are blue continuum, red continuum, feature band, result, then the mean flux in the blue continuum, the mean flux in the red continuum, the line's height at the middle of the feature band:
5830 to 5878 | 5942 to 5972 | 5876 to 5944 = 0.02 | 15.2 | 14.7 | 14.9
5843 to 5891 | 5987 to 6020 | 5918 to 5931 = 0.00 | 14.8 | 15.2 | 15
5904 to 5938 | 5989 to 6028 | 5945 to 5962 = 0.04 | 14.9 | 15.3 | 15.1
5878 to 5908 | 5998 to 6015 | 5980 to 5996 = 0.01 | 14.1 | 15.1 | 14.9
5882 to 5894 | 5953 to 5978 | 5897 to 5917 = -0.07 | 13.5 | 14.7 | 13.8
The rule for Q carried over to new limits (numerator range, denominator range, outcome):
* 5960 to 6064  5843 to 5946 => 1.06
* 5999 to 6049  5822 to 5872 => 1.07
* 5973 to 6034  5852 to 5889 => 1.05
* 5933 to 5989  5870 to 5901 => 1.06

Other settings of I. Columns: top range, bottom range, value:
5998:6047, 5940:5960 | 1.04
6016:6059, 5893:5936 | 1.04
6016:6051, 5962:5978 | 1.05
